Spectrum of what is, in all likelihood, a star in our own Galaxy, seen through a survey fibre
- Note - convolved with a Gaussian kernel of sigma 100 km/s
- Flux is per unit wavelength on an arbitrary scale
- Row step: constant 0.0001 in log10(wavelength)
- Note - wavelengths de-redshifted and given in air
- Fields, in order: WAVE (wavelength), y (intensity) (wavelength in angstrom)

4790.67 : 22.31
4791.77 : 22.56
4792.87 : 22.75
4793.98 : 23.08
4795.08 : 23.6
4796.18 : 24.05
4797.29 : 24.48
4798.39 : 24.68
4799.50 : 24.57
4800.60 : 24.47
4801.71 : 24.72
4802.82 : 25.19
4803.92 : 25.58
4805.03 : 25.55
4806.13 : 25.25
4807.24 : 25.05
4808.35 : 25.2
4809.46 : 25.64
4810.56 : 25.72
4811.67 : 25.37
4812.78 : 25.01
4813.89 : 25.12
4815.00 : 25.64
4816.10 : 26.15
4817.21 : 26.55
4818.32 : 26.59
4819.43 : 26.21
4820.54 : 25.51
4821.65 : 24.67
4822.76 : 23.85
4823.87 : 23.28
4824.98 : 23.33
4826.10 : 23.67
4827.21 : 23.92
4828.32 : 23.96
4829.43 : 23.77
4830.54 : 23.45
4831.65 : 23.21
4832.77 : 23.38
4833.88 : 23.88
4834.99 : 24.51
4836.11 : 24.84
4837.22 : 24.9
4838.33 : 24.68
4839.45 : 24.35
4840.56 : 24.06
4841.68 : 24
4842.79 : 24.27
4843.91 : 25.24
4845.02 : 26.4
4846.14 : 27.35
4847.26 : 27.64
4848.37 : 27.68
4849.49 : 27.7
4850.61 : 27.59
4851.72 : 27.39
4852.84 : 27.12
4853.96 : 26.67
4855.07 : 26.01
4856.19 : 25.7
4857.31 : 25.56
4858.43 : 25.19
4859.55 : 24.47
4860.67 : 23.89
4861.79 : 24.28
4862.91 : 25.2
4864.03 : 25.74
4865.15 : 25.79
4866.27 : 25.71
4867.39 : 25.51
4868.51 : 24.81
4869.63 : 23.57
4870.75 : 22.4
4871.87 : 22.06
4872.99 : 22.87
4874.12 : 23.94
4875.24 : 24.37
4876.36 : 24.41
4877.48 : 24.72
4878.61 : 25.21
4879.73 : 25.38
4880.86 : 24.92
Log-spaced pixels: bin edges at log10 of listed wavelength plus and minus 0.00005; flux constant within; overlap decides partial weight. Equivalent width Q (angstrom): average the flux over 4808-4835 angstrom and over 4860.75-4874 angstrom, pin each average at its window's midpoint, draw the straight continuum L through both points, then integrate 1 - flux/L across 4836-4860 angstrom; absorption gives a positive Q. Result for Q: -1.37 angstrom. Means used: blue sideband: 24.7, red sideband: 24.3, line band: 25.9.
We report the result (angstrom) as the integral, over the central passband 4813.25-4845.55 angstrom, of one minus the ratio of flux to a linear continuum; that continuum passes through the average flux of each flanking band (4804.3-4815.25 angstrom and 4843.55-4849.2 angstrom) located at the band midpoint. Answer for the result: 2.0 angstrom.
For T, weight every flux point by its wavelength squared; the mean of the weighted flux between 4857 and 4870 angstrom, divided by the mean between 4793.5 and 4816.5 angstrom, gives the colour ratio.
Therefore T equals 1.0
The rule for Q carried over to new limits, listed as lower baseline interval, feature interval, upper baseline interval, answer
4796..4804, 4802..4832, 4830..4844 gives -0.6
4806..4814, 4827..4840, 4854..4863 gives 0.6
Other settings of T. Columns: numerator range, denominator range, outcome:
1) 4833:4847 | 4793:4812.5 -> 1.02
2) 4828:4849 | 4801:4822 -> 0.98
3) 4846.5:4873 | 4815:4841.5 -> 1.06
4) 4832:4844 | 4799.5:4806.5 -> 0.98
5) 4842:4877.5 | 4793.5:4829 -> 1.04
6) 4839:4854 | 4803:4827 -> 1.06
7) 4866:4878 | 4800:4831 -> 0.98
